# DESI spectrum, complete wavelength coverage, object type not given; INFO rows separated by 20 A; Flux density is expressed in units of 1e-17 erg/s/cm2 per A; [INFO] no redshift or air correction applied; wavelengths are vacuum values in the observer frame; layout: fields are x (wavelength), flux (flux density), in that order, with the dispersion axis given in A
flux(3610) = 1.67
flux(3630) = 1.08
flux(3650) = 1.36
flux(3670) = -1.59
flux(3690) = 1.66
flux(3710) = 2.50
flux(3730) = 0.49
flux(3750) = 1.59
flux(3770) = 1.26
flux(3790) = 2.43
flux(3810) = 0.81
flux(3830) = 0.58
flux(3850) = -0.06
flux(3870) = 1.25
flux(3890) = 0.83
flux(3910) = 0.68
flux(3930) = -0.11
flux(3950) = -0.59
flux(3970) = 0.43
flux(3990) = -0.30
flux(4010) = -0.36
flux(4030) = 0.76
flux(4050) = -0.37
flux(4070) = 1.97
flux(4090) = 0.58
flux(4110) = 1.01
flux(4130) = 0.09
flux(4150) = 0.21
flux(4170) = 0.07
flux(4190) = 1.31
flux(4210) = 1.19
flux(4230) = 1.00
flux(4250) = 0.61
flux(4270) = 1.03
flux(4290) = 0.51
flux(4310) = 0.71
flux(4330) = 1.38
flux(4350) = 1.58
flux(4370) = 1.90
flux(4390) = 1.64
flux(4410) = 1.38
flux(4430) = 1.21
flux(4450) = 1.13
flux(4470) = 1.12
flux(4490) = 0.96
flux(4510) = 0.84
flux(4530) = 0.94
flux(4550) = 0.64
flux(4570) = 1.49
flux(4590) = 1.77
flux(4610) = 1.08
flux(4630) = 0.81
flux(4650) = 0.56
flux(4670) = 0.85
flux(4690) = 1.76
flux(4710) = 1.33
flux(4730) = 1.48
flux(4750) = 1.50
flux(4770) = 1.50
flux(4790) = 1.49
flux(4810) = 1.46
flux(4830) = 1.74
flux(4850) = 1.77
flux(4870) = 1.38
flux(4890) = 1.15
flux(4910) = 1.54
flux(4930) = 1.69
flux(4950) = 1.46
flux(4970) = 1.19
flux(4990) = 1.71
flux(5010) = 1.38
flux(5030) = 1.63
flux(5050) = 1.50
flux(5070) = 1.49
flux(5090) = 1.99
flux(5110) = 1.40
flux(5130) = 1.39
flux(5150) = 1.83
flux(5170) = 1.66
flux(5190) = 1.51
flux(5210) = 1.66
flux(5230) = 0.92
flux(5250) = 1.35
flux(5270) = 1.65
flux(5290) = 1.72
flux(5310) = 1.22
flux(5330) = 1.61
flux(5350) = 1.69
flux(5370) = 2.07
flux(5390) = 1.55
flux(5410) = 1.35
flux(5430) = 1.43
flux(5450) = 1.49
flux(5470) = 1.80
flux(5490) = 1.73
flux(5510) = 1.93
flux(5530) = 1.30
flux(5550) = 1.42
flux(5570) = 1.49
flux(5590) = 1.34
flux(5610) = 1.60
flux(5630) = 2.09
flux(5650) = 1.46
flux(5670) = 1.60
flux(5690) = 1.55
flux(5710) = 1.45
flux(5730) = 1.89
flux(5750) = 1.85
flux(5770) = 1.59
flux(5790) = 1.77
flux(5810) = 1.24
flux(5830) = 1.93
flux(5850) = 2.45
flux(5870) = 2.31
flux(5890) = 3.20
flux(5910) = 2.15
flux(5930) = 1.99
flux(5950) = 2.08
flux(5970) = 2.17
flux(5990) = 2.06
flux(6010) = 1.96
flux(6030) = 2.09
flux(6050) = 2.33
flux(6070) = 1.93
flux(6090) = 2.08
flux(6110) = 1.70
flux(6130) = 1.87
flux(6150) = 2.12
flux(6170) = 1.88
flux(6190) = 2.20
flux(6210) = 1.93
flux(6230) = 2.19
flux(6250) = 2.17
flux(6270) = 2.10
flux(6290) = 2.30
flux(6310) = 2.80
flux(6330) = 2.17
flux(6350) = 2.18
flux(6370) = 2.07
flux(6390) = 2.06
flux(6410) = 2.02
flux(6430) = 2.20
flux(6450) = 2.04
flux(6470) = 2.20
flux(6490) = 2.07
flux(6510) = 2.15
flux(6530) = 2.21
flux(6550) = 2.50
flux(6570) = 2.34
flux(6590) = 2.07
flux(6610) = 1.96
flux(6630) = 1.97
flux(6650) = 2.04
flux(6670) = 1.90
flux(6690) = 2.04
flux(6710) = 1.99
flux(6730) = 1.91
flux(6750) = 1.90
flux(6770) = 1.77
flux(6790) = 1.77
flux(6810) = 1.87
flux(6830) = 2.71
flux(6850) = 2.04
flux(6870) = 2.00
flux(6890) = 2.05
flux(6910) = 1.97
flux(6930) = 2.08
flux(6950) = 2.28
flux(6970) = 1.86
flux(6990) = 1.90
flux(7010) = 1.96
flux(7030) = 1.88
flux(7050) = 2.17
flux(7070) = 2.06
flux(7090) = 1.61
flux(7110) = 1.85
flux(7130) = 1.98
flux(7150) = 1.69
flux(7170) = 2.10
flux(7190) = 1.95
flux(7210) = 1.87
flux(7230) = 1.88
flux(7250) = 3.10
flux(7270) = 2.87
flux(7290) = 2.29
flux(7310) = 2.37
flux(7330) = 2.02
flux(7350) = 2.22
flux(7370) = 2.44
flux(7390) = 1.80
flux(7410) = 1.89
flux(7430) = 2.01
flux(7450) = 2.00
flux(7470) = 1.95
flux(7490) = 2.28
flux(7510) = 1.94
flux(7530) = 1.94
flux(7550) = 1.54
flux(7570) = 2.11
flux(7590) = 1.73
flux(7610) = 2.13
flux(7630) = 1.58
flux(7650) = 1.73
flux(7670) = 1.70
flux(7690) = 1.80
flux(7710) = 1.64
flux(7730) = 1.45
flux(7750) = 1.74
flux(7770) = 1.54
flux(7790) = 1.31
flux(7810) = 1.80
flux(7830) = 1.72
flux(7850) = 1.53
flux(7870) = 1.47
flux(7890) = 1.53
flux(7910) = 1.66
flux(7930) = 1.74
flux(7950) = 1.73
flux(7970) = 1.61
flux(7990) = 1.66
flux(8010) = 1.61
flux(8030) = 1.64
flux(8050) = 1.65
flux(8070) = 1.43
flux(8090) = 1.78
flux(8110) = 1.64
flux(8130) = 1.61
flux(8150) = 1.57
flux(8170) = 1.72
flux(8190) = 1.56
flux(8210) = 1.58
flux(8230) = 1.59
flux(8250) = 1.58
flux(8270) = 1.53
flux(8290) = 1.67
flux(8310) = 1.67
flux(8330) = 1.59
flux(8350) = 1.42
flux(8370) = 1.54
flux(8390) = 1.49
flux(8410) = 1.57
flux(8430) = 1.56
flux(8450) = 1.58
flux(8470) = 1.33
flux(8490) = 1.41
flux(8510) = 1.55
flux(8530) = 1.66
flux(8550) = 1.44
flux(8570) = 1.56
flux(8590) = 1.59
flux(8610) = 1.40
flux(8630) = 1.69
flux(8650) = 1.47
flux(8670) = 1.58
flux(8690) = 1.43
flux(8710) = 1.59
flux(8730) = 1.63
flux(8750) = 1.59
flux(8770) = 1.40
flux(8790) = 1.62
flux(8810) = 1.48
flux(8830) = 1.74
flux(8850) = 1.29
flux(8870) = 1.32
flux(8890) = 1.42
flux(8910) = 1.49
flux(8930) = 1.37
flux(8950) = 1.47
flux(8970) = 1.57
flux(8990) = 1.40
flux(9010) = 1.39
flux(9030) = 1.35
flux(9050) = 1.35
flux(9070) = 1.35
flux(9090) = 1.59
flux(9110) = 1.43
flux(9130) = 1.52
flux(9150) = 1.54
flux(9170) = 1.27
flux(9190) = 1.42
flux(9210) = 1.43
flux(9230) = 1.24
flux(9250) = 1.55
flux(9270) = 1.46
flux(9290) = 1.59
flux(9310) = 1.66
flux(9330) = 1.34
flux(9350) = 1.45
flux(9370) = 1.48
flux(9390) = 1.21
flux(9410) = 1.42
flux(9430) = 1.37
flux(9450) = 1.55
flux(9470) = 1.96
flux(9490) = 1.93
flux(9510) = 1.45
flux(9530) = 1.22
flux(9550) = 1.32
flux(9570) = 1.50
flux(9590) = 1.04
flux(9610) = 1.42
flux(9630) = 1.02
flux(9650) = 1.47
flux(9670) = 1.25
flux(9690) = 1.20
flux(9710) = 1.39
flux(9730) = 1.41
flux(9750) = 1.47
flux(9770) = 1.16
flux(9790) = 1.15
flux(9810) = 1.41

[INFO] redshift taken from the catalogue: 0.08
